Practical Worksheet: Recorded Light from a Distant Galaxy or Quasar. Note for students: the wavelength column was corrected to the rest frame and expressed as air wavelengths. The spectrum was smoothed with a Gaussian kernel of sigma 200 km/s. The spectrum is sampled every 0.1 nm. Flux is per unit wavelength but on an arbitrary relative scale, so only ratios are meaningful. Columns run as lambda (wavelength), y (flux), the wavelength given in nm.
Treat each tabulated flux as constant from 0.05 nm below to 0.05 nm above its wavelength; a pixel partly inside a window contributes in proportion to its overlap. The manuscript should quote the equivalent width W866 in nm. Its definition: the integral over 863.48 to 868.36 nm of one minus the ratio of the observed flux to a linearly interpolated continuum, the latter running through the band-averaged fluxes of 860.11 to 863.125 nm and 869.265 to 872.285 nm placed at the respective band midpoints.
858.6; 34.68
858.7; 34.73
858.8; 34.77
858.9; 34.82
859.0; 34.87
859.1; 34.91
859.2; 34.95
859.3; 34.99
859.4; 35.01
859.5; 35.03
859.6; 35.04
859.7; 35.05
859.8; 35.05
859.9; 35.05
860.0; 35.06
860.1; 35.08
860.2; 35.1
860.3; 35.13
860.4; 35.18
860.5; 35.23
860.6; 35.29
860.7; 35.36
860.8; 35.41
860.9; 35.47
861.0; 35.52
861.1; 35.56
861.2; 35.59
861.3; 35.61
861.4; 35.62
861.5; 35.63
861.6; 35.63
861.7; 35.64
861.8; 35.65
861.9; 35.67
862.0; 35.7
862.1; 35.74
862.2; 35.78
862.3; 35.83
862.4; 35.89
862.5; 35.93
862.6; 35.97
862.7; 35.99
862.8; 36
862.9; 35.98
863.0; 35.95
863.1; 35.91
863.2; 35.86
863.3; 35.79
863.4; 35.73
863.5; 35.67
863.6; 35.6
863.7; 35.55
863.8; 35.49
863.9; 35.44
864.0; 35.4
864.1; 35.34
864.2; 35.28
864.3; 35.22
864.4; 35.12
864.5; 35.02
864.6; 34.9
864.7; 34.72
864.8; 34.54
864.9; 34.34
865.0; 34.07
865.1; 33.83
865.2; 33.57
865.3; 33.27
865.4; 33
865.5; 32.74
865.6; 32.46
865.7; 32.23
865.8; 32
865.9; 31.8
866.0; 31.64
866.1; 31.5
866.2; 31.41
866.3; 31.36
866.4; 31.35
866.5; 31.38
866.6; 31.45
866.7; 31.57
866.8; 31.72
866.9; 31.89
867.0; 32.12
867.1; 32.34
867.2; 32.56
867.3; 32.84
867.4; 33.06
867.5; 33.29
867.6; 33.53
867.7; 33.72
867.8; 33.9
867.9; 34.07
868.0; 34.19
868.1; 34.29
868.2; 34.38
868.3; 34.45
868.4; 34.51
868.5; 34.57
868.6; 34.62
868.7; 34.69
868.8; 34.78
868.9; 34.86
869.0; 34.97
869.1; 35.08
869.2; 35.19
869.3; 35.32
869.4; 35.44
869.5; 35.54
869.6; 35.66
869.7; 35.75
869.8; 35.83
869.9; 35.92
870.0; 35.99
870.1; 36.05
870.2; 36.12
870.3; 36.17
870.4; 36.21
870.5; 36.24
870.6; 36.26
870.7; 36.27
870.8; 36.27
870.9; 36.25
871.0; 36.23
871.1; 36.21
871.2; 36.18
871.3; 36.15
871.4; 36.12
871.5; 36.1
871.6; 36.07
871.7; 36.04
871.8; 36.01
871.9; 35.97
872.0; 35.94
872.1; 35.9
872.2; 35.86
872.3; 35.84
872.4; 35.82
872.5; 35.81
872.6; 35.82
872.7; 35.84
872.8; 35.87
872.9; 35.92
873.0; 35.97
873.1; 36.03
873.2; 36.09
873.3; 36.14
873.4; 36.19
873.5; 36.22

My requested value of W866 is 0.318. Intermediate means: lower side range 35.6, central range 33.5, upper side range 36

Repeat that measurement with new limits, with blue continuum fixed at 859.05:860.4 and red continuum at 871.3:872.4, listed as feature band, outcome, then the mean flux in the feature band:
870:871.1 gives -0.010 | 36.2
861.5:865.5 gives 0.009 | 35.3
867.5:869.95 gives 0.067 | 34.8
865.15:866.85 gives 0.168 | 32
